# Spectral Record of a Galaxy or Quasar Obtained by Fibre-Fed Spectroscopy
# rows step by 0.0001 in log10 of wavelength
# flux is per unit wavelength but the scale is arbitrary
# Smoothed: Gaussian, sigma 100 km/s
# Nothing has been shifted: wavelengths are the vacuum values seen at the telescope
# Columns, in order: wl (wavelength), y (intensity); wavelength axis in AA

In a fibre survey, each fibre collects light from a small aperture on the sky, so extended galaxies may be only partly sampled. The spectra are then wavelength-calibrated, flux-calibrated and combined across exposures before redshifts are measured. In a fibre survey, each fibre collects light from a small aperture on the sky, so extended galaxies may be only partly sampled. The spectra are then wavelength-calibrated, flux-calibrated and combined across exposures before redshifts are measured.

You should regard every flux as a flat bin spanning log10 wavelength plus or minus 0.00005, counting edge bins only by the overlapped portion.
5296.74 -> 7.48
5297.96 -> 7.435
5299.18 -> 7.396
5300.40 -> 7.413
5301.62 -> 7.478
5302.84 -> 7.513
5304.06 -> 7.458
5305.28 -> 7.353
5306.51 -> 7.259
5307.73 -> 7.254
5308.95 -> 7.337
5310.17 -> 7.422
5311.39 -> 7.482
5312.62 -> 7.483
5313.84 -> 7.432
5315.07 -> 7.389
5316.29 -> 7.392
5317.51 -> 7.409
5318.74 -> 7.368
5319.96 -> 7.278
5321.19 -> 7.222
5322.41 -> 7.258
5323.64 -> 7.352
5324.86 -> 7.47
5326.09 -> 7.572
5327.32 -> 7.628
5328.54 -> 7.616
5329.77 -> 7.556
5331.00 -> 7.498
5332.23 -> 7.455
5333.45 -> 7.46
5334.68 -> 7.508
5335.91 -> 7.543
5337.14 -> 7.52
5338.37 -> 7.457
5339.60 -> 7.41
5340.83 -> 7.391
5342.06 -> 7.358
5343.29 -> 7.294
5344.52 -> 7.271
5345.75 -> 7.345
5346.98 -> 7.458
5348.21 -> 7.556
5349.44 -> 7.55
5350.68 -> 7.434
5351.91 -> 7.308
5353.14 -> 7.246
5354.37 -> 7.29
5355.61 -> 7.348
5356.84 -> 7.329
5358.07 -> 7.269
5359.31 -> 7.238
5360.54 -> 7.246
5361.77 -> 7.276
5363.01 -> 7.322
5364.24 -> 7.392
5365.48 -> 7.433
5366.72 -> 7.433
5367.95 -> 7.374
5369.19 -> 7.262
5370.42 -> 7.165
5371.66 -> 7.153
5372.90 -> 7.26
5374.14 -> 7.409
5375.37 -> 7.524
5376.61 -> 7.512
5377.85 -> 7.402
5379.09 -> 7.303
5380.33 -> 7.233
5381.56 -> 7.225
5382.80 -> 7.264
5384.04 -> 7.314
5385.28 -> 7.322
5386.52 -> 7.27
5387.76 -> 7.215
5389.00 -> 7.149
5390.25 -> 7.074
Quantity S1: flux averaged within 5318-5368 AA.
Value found 7.4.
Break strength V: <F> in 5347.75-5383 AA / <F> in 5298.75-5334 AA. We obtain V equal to 1.0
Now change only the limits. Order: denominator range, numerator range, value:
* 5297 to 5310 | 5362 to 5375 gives 0.99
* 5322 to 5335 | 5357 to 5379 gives 0.98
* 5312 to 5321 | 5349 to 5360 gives 0.99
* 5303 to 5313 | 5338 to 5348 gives 1.00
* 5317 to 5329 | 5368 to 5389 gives 0.98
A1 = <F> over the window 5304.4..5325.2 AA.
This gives 7.36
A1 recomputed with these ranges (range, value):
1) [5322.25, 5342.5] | 7.48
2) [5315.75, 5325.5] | 7.35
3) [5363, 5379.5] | 7.35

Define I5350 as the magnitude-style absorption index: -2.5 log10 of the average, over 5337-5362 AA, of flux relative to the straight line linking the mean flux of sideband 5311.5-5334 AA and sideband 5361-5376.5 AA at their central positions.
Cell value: 0.00 mag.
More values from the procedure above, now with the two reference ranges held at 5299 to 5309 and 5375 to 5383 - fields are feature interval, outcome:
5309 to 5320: 0.00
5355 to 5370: 0.00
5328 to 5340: -0.02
